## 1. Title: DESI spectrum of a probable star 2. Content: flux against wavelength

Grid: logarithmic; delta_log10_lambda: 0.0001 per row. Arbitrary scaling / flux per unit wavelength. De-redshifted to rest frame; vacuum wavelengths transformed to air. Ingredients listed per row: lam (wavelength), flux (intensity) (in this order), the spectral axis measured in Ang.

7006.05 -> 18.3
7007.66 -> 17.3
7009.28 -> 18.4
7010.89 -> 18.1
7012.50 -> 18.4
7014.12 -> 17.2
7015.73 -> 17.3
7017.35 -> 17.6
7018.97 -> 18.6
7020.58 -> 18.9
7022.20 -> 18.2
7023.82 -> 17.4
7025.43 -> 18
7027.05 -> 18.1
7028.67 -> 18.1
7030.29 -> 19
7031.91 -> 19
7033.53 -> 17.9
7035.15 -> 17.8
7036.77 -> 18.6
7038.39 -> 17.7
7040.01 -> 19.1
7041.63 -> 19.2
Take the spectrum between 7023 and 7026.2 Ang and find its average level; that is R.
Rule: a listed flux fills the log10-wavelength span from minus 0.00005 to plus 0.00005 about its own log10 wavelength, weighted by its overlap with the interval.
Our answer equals 17.7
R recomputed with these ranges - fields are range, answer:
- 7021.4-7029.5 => 18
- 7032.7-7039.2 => 18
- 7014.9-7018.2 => 17.4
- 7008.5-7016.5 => 17.9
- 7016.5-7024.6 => 18.1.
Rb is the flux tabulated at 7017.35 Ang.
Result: 17.6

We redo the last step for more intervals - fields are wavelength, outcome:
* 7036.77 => 18.6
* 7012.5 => 18.4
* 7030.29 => 19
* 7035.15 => 17.8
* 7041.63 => 19.2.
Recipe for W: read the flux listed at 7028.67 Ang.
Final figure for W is 18.1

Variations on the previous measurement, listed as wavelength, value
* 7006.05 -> 18.3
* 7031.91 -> 19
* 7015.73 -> 17.3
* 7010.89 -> 18.1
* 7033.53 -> 17.9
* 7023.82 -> 17.4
